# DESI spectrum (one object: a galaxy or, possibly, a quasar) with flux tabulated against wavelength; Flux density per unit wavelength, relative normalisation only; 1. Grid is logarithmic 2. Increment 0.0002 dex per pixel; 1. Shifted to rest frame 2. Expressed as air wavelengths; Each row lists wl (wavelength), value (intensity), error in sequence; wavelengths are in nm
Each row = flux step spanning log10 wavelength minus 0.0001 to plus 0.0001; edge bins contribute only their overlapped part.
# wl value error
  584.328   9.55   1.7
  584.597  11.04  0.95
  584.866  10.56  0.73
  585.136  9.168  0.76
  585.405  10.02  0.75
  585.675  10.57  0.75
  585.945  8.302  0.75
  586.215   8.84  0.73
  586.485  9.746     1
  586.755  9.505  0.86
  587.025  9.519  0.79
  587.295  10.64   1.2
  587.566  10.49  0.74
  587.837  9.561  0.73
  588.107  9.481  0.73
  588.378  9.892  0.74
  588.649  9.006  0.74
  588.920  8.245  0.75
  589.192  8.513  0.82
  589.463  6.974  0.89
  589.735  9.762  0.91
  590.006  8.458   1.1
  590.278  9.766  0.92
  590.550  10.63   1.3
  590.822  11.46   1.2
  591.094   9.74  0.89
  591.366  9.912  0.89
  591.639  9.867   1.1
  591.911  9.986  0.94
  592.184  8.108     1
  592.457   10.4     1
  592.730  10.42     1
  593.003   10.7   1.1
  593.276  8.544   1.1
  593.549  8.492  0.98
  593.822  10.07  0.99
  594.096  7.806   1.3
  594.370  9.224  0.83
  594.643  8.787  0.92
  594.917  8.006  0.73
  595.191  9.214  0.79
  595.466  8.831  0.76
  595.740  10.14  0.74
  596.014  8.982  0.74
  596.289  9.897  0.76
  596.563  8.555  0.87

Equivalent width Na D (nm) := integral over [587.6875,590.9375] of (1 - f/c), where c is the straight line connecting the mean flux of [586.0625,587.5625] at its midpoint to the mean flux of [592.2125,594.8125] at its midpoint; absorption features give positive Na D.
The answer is 0.09 nm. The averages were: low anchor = 9.71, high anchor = 9.31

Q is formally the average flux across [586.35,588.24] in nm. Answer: 9.85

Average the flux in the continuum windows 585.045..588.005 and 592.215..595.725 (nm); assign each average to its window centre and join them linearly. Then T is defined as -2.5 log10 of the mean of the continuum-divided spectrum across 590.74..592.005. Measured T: -0.086 mag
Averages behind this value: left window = 9.68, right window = 9.21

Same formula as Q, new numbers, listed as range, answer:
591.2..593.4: 9.75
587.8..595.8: 9.32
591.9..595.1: 9.18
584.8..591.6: 9.54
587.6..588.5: 9.74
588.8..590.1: 8.39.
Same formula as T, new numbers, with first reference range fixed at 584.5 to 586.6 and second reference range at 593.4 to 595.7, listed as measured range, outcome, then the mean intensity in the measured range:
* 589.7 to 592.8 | -0.078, 9.87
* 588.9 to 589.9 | 0.120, 8.39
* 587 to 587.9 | -0.065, 10.2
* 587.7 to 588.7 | -0.004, 9.53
